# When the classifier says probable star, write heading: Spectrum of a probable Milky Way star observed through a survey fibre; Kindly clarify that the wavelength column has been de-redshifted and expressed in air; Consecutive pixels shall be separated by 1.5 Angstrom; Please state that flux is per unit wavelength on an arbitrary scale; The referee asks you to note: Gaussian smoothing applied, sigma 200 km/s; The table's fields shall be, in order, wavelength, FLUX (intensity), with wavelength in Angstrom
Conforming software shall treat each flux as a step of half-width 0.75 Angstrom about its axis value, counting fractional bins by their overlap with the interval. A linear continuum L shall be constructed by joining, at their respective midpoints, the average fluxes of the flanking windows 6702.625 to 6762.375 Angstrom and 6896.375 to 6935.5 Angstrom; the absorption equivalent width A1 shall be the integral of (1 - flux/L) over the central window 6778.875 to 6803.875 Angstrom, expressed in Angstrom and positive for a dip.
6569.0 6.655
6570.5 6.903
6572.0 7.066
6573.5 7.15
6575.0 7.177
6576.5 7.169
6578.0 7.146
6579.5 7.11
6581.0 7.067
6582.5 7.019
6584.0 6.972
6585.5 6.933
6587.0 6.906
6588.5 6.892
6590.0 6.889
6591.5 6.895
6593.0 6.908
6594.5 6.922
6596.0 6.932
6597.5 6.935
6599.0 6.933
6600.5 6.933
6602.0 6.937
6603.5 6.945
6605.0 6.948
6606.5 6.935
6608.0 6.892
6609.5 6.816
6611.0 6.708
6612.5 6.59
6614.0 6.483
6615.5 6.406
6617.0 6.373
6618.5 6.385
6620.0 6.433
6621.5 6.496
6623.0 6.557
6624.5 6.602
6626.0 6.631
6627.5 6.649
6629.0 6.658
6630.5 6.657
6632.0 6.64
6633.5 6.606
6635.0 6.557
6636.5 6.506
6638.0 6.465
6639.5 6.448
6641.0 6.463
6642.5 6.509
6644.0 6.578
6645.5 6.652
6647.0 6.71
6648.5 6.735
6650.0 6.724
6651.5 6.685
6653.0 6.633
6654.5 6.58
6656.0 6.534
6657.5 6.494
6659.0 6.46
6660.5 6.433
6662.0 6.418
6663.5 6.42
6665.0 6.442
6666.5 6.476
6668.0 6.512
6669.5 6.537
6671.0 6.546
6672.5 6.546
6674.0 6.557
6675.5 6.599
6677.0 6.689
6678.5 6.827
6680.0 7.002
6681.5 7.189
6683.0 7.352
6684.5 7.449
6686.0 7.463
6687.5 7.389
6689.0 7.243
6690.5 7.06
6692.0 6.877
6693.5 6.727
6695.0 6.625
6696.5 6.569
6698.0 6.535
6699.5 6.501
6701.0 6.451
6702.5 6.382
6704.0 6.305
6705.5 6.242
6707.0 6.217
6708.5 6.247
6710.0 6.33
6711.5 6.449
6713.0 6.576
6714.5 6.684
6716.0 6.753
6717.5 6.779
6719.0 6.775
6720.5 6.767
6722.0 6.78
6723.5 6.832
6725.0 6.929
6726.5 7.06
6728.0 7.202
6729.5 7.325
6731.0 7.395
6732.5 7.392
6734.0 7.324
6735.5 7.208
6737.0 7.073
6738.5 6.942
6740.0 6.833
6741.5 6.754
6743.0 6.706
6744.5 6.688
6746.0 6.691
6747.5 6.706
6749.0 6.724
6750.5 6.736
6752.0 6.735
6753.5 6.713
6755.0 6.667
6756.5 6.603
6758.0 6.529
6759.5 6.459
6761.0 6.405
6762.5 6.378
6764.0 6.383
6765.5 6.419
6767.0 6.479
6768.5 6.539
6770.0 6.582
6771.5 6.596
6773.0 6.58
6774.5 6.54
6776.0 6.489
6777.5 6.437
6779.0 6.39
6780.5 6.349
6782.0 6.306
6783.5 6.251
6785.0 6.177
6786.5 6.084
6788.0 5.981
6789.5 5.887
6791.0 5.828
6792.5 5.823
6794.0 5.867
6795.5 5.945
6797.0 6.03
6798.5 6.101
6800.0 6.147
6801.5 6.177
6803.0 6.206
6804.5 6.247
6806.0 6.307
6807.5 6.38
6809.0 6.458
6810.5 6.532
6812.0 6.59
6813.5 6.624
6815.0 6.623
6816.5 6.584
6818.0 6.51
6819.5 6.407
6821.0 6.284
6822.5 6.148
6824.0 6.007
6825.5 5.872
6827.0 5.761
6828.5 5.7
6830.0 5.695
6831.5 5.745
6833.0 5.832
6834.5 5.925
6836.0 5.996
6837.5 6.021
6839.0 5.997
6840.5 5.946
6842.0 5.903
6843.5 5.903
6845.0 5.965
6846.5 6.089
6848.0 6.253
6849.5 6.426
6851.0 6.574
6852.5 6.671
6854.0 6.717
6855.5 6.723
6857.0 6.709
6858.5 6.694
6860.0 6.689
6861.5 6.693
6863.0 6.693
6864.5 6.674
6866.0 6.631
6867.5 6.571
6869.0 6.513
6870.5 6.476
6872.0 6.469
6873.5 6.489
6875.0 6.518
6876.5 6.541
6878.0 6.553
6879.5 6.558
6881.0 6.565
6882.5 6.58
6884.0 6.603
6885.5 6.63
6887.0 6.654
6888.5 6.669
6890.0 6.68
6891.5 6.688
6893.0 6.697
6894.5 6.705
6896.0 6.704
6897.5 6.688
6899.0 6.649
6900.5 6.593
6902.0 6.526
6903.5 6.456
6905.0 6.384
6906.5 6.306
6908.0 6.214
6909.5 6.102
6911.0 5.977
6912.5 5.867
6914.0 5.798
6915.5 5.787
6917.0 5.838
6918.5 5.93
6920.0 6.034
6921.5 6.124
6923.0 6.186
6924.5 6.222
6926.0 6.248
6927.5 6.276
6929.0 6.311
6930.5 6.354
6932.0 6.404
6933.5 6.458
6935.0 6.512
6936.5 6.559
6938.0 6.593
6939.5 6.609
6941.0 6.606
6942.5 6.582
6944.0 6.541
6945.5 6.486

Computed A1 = 1.9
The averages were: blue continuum 6.75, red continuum 6.24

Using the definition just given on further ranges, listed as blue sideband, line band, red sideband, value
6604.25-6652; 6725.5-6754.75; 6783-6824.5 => -2.7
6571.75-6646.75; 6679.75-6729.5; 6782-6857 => -2.2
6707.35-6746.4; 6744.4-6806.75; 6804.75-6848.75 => 1.5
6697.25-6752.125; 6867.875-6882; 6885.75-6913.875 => 0.0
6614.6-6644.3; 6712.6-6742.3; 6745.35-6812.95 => -2.5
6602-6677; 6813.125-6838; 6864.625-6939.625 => 1.4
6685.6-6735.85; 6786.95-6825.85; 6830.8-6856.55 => 0.8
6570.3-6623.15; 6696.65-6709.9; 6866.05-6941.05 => 0.7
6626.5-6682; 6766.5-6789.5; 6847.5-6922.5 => 0.6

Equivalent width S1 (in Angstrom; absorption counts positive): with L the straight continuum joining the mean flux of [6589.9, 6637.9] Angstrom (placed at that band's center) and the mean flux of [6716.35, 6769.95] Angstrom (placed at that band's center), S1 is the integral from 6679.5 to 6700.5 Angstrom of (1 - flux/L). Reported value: -0.7 Angstrom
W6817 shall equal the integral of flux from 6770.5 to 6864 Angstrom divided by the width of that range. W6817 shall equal 6.25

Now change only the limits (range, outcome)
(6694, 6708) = 6.43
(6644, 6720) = 6.67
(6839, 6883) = 6.47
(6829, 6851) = 6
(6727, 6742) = 7.15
